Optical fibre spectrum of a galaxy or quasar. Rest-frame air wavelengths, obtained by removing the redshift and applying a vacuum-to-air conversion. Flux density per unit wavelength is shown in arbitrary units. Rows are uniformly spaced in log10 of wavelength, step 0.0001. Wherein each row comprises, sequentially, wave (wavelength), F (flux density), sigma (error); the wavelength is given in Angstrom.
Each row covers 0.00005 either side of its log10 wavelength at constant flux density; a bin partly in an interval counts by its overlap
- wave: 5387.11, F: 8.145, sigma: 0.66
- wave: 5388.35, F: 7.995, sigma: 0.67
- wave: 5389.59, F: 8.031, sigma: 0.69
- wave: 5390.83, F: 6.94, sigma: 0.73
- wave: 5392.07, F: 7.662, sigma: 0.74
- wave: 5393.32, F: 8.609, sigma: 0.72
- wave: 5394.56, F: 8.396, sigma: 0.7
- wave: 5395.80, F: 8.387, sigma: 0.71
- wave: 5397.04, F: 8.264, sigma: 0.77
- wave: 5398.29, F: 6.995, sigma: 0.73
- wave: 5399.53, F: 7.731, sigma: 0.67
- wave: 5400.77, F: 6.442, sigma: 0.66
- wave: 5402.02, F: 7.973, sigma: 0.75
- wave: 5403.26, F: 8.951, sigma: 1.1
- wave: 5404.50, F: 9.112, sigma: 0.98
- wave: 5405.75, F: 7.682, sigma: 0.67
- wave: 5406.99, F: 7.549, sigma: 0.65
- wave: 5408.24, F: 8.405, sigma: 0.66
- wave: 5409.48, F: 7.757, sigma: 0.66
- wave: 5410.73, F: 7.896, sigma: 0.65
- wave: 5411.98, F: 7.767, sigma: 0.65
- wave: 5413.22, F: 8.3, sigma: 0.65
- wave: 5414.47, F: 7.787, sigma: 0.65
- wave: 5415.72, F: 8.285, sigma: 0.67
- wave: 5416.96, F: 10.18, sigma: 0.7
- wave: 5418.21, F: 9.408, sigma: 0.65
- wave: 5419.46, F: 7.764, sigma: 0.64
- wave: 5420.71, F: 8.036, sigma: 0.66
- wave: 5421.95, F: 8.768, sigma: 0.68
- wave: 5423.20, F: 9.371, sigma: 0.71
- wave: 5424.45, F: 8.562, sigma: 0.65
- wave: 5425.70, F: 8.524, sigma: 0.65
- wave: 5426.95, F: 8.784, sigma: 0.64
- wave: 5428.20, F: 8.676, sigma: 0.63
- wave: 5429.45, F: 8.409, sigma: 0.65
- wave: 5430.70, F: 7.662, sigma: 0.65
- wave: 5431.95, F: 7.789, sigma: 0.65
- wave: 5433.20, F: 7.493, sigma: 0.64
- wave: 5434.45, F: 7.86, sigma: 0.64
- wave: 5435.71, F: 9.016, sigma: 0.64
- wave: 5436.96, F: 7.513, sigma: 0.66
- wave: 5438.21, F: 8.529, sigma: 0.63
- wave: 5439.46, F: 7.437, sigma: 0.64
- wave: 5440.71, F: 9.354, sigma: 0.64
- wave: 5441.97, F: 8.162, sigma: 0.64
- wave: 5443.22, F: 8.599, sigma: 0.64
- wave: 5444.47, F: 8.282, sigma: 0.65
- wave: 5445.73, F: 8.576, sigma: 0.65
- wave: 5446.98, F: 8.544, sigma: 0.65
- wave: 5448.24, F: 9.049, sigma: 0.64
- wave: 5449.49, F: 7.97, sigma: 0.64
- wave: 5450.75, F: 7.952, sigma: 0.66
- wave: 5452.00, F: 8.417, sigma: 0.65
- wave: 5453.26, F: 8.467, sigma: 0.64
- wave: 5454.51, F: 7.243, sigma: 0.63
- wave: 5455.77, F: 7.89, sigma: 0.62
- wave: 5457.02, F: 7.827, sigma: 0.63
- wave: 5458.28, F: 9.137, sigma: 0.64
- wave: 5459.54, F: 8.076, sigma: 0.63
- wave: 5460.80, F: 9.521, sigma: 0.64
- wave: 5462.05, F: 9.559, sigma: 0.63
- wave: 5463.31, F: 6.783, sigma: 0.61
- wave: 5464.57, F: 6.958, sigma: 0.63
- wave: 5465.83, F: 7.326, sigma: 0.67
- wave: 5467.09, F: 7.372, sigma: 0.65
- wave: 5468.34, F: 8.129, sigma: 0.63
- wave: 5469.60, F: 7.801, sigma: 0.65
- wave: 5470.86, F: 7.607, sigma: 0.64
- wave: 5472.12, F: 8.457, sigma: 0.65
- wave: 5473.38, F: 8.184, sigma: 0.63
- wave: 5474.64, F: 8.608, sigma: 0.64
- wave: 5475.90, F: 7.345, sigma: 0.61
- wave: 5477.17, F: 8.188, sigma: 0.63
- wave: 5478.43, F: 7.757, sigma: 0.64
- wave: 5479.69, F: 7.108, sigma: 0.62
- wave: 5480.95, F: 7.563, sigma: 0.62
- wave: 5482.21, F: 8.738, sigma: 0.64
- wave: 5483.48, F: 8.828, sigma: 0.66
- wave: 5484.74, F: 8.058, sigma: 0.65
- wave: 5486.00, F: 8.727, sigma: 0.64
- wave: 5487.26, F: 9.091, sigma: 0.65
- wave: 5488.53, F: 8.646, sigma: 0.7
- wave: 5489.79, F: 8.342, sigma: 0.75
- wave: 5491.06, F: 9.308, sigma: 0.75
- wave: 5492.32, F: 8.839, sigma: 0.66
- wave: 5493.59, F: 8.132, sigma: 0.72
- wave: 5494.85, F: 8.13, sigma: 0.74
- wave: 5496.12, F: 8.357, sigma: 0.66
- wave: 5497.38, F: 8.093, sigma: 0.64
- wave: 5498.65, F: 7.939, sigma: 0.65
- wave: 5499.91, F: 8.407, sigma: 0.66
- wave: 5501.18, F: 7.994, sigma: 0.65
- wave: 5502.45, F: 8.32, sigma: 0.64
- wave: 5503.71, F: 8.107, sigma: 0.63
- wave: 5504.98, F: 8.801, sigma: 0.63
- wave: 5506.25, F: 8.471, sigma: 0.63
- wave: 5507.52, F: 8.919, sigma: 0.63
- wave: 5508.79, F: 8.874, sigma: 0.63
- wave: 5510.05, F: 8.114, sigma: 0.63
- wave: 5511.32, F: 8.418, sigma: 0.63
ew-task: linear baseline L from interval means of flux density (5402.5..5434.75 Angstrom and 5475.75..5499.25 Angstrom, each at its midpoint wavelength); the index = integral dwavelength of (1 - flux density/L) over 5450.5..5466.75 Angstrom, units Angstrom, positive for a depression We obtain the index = 0.5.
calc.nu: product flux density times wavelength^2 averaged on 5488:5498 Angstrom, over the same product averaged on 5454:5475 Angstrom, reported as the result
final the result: 1.07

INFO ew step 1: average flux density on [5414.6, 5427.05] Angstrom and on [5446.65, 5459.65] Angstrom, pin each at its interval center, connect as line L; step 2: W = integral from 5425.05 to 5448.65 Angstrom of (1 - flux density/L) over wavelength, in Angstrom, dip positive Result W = 0.44 Angstrom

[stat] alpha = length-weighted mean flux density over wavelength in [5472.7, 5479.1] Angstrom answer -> 8.01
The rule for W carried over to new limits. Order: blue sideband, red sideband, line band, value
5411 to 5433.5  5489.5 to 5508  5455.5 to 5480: 1.22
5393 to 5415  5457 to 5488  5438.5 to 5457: -0.46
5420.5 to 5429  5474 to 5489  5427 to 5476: 1.82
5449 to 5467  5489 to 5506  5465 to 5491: 0.34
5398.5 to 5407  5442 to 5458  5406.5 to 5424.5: -0.87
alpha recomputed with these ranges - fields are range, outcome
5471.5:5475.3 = 8.41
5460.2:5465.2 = 8.2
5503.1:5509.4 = 8.62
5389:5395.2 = 7.93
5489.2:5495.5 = 8.54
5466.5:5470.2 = 7.79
